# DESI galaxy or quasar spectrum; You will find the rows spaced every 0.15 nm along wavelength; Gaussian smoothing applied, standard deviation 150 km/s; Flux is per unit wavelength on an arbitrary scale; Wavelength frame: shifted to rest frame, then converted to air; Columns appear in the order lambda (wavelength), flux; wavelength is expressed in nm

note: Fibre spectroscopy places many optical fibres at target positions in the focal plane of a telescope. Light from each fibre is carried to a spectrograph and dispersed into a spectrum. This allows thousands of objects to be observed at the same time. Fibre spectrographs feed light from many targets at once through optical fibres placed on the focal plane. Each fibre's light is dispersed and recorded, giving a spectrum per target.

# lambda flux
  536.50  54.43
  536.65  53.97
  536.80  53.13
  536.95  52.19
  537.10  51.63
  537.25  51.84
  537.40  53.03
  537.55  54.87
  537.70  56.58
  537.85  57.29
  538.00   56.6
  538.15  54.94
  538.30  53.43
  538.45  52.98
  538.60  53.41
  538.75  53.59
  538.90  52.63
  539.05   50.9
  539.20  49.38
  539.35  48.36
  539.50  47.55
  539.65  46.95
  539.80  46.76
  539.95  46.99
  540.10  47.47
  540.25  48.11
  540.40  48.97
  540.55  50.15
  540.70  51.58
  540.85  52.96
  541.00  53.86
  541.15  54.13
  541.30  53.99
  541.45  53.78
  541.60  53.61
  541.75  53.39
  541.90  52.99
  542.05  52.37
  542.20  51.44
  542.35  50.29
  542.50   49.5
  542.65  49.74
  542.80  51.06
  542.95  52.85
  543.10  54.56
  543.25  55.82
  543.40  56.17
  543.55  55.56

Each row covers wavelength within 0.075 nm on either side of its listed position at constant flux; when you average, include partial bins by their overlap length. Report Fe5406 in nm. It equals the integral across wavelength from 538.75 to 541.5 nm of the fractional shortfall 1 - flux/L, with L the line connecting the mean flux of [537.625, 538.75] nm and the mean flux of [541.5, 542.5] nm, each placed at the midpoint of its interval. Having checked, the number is 0.16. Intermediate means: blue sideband 54.9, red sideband 52.2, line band 50.3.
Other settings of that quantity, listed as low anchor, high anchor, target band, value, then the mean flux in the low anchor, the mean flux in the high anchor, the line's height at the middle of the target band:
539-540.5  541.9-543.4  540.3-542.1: -0.09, 48.1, 52.2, 50.2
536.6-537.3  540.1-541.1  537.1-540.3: 0.00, 52.5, 50.8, 51.7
